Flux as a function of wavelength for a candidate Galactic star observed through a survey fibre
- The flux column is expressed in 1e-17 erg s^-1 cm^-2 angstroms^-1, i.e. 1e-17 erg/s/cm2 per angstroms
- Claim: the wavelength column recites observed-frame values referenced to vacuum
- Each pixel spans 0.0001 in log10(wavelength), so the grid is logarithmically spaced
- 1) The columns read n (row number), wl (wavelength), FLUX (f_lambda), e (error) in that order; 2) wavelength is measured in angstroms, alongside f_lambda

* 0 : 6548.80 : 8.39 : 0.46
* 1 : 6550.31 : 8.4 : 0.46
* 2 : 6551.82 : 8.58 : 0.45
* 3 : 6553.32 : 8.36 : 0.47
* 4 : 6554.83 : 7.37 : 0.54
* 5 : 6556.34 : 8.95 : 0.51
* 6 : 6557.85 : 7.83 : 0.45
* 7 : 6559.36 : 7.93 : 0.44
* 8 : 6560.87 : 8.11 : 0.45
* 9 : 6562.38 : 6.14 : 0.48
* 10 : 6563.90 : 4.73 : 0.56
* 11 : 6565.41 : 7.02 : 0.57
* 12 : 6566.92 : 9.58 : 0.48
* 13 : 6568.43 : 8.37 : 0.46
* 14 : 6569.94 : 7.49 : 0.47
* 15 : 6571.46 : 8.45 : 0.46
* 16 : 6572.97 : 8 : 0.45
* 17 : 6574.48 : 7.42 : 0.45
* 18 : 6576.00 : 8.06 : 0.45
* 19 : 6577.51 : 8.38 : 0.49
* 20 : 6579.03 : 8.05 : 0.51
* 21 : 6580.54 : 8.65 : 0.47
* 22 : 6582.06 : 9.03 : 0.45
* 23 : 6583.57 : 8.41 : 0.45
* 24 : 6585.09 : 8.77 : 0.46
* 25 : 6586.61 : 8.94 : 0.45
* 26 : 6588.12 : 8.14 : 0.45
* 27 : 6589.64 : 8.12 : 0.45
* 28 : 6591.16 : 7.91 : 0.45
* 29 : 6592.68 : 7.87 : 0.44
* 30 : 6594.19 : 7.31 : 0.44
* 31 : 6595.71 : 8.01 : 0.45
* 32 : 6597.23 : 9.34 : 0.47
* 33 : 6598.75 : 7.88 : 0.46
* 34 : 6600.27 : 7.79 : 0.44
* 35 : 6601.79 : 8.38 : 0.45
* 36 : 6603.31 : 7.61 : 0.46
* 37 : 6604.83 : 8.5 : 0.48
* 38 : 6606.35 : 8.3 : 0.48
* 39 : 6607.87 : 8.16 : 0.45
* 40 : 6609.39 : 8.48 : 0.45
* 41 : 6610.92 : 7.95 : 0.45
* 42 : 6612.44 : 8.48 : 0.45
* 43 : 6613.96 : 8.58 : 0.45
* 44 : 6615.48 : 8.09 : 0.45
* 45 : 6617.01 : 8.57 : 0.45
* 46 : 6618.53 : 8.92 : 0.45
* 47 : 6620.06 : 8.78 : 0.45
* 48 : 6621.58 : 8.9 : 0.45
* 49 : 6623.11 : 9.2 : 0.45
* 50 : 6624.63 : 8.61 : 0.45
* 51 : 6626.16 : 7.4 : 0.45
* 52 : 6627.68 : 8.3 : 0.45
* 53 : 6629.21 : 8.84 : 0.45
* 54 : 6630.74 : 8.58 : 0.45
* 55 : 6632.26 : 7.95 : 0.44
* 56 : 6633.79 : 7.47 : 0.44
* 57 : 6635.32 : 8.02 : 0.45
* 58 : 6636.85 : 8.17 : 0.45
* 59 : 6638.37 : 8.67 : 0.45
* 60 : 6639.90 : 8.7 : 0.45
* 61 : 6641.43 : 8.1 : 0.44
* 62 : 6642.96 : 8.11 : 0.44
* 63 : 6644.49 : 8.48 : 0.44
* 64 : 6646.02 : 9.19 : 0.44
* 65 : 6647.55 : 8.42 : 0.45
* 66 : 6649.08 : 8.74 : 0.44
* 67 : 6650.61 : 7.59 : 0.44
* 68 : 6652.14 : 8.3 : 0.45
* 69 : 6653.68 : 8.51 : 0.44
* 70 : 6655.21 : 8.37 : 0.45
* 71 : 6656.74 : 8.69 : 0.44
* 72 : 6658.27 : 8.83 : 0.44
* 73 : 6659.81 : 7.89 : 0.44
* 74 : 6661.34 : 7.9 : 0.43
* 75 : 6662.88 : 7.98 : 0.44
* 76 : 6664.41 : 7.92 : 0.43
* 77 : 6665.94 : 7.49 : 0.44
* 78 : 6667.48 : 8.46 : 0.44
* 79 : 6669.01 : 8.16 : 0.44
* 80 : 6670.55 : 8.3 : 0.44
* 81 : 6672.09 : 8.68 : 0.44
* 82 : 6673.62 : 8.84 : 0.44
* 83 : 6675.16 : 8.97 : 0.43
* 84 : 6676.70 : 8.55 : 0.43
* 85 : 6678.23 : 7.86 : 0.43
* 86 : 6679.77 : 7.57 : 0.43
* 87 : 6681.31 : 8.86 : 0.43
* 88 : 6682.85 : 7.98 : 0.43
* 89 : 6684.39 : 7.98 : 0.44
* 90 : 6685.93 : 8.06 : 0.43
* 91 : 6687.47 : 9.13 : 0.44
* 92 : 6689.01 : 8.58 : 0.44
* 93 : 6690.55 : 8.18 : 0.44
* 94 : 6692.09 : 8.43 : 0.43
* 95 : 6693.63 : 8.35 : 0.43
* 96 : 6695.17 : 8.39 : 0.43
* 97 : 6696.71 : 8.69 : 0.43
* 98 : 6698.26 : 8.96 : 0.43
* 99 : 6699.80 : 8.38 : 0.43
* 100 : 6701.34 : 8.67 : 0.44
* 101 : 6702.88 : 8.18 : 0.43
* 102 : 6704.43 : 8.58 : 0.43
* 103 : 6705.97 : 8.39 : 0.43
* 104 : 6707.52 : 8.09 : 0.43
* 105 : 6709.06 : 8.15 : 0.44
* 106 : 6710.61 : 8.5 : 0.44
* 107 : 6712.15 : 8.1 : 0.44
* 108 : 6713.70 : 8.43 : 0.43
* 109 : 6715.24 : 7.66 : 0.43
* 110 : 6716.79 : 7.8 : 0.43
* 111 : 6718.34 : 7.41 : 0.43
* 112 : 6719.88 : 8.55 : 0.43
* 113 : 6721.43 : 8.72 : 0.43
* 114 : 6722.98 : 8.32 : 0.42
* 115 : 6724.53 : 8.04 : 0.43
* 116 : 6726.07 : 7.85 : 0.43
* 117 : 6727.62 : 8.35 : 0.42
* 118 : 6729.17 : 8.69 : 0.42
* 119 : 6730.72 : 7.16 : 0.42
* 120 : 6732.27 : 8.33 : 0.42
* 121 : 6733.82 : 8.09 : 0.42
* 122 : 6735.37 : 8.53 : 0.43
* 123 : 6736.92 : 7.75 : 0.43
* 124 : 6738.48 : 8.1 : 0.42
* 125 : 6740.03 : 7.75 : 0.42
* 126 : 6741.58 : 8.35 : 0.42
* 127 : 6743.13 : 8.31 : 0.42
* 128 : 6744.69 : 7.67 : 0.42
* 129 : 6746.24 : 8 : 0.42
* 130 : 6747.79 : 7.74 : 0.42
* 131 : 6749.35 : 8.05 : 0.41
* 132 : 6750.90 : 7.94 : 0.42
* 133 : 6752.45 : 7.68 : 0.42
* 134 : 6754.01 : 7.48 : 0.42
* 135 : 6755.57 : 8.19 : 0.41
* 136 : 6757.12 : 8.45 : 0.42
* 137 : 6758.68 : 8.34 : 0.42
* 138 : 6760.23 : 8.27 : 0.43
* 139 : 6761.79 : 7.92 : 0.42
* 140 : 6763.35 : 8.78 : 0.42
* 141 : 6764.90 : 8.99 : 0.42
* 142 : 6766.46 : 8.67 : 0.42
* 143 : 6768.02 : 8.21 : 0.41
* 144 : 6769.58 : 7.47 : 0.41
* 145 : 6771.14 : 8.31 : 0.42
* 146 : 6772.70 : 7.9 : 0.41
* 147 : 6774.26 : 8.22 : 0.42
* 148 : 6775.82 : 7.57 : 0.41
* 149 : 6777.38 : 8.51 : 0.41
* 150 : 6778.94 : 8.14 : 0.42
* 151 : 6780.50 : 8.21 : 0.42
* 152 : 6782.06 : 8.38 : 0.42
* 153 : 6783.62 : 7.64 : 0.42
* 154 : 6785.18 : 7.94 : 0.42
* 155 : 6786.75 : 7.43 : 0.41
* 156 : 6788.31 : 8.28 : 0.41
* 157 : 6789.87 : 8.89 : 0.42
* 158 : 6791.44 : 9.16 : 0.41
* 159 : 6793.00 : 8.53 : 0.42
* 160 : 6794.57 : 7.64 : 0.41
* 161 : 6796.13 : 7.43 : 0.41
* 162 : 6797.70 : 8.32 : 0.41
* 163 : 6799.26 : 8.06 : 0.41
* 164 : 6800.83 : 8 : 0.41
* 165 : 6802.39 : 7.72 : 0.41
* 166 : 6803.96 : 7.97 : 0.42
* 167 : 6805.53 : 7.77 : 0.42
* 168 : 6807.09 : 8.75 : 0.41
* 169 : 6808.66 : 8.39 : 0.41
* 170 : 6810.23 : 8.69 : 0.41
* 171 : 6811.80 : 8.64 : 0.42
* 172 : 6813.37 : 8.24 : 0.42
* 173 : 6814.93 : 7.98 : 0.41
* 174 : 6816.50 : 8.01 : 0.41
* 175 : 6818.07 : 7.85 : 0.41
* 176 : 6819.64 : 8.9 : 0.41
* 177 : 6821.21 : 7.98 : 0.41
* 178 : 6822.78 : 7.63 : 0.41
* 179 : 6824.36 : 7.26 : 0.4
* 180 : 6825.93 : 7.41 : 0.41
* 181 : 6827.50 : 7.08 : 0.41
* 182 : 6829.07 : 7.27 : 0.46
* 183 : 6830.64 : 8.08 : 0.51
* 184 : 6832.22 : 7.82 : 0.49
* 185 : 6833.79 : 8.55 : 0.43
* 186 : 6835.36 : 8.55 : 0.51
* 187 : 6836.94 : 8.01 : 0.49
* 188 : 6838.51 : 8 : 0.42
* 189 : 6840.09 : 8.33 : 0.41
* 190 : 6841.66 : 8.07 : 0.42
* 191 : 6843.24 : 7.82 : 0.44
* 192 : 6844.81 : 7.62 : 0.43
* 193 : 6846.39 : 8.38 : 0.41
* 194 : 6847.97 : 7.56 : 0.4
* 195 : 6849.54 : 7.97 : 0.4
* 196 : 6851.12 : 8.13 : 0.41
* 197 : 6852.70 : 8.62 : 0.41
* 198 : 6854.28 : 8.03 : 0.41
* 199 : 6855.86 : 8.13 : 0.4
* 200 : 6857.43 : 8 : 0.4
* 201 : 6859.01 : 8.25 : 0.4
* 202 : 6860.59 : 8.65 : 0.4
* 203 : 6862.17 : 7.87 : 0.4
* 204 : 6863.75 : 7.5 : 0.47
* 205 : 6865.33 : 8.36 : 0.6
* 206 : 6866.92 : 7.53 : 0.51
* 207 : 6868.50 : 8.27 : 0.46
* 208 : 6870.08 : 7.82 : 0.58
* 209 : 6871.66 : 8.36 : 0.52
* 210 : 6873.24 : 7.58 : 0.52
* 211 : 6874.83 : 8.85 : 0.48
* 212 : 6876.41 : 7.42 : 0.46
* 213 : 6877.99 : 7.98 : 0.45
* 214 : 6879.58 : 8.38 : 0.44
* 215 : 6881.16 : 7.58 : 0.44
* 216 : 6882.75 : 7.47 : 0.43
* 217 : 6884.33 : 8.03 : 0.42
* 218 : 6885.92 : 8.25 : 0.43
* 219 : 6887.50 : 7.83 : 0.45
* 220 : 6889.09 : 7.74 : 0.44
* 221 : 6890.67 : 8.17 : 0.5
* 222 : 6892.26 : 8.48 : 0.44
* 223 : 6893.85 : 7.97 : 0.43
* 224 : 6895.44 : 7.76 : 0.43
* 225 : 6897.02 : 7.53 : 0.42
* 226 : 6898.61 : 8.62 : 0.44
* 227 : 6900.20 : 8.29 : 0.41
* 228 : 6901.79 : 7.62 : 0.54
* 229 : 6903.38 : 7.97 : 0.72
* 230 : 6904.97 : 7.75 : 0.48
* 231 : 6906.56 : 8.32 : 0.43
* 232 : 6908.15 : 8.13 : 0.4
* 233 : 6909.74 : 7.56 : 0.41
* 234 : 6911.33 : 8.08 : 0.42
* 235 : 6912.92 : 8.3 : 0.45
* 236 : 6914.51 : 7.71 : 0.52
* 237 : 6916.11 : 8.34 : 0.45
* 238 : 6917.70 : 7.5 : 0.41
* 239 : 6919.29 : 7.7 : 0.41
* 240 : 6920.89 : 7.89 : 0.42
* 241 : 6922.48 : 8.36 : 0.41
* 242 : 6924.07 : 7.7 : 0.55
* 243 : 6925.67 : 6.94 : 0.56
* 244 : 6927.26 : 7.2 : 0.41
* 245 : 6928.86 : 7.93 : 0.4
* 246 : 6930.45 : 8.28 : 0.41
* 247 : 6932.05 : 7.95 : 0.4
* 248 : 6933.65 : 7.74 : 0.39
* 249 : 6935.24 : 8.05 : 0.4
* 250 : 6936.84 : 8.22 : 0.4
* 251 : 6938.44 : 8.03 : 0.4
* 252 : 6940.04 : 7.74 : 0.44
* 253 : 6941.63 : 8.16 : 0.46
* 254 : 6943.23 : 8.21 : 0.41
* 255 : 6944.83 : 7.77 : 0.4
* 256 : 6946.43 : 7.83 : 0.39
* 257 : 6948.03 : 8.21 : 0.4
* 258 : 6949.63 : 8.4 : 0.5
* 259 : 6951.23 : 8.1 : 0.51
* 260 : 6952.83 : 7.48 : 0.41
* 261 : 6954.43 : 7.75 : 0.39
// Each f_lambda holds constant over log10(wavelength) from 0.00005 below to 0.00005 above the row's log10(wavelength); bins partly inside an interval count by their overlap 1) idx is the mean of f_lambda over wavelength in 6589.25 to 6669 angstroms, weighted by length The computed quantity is 8.28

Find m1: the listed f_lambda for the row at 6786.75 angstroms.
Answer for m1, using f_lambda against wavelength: 7.43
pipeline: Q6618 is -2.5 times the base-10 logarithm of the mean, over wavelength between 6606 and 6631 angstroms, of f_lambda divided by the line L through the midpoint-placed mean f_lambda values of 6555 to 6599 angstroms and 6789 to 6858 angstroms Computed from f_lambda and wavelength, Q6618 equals -0.06 mag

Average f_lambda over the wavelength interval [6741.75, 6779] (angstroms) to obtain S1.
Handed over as 8.12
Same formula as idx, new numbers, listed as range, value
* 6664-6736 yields 8.29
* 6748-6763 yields 8.04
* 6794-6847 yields 8.01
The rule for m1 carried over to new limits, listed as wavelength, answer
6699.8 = 8.38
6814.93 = 7.98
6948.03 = 8.21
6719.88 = 8.55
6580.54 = 8.65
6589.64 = 8.12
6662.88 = 7.98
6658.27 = 8.83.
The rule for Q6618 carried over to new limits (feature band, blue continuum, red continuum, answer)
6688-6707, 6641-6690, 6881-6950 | -0.03 mag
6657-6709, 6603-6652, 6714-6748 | -0.02 mag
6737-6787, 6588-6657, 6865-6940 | 0.01 mag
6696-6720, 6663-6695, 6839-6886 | 0.00 mag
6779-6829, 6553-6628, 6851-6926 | 0.00 mag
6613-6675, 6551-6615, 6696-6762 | -0.03 mag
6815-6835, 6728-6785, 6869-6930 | 0.02 mag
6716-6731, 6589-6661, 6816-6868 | 0.01 mag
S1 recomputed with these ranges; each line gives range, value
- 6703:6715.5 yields 8.26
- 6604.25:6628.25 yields 8.45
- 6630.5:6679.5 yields 8.3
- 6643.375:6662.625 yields 8.39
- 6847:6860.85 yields 8.13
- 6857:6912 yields 8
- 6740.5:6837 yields 8.09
